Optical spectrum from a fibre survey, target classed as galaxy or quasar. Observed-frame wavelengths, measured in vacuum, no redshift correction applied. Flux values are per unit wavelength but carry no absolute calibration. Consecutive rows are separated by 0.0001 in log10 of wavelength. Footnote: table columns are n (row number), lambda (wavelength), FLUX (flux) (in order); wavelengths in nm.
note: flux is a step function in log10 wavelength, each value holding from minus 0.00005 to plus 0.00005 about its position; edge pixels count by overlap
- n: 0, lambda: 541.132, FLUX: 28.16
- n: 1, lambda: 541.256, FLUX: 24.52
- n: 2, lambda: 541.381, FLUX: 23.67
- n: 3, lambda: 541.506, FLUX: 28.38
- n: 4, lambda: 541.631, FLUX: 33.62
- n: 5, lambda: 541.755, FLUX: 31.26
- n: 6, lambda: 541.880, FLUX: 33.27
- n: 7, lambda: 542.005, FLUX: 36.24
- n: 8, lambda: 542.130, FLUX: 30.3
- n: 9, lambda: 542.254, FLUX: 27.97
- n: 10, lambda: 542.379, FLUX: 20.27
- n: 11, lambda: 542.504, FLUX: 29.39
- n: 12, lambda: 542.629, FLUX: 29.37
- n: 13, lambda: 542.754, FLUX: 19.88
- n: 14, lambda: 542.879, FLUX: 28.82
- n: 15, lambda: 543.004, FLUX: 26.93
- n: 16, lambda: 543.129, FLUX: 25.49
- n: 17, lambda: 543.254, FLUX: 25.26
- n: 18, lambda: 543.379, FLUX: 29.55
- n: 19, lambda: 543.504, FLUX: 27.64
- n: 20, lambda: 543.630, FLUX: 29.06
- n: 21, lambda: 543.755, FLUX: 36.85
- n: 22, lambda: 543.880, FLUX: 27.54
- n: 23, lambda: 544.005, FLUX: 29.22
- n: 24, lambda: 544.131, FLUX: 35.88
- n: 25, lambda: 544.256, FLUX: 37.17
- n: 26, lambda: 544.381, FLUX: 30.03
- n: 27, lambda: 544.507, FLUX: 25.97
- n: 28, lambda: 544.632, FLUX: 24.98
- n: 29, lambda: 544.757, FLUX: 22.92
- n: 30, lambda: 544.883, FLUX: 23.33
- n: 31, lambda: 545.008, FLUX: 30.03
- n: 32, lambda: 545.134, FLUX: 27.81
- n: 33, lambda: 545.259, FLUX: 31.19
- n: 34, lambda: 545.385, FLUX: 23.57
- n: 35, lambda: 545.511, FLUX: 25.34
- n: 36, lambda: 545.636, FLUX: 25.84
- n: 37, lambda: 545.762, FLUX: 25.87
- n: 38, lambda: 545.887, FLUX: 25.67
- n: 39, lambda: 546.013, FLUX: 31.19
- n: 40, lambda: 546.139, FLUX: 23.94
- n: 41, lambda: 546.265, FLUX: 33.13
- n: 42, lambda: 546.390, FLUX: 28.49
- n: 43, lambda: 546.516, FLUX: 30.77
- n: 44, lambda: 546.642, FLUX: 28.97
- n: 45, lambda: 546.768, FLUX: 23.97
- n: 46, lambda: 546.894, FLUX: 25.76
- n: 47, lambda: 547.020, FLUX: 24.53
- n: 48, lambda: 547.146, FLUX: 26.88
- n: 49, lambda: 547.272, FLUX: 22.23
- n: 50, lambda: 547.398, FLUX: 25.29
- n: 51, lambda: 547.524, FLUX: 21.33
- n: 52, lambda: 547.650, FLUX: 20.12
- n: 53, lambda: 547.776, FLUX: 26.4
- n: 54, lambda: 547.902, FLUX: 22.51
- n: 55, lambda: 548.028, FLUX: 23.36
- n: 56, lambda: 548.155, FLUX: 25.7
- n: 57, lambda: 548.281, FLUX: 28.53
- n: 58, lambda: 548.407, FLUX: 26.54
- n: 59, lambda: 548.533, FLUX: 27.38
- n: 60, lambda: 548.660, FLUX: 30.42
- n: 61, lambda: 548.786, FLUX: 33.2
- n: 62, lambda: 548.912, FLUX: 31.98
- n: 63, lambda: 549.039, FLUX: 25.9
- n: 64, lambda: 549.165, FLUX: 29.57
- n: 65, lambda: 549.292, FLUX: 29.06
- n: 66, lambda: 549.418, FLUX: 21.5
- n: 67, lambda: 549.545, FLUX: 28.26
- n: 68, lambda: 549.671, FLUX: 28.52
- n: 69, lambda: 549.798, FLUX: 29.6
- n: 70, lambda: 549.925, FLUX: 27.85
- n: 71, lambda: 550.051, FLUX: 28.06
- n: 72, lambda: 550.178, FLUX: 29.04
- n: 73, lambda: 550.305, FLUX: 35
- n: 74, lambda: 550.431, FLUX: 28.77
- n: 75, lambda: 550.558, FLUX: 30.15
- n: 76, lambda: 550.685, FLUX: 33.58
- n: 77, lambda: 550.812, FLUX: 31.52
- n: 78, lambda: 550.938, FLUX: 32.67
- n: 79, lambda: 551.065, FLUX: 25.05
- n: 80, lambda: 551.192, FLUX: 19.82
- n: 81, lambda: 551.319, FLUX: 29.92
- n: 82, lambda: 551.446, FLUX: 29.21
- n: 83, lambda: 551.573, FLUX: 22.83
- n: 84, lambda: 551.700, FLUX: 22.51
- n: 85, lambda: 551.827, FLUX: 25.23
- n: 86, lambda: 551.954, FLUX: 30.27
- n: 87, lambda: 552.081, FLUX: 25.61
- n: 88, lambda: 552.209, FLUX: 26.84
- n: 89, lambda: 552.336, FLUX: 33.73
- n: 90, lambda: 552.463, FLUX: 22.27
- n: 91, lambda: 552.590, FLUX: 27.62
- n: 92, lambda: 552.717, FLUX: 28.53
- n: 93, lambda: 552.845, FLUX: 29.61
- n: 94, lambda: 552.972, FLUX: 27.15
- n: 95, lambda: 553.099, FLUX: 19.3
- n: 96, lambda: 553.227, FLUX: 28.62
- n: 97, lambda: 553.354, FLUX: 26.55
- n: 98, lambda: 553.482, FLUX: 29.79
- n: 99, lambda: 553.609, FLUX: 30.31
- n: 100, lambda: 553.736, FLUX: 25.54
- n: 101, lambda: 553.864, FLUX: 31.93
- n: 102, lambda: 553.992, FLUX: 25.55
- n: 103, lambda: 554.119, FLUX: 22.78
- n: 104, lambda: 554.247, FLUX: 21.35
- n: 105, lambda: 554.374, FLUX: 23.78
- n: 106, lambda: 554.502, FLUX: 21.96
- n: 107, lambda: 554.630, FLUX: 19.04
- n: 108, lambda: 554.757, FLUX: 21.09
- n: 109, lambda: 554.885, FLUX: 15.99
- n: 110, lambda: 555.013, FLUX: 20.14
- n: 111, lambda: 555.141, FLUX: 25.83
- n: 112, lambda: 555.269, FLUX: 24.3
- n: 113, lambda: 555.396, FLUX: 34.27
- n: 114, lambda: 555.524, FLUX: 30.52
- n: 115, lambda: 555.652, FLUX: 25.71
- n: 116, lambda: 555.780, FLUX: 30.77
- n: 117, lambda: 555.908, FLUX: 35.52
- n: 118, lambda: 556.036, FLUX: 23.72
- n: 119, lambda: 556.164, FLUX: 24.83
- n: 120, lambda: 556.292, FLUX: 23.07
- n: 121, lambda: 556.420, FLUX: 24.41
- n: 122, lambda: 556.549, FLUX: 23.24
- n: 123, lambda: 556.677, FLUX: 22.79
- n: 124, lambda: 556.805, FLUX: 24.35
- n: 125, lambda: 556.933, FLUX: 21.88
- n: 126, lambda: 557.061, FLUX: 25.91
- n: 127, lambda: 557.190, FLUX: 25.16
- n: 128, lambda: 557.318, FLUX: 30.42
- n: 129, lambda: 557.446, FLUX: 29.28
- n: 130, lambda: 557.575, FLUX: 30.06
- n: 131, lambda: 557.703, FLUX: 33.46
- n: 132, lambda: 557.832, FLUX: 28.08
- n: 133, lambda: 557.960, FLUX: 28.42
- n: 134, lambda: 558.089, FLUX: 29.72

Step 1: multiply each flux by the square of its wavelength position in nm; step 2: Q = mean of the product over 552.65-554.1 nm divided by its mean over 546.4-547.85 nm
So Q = 1.11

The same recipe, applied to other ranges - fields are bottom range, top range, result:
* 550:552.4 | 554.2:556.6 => 0.88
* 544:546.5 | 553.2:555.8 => 0.93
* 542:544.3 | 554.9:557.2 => 0.93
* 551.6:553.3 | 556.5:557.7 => 1.01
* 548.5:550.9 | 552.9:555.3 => 0.84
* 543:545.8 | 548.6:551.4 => 1.05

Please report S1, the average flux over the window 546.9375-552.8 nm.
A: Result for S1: 27.3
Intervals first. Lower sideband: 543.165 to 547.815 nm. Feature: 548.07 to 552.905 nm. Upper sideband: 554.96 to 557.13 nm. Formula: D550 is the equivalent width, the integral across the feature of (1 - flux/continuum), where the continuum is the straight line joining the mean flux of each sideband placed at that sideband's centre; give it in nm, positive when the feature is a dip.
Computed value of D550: -0.26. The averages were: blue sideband 27.4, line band 28.2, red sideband 26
